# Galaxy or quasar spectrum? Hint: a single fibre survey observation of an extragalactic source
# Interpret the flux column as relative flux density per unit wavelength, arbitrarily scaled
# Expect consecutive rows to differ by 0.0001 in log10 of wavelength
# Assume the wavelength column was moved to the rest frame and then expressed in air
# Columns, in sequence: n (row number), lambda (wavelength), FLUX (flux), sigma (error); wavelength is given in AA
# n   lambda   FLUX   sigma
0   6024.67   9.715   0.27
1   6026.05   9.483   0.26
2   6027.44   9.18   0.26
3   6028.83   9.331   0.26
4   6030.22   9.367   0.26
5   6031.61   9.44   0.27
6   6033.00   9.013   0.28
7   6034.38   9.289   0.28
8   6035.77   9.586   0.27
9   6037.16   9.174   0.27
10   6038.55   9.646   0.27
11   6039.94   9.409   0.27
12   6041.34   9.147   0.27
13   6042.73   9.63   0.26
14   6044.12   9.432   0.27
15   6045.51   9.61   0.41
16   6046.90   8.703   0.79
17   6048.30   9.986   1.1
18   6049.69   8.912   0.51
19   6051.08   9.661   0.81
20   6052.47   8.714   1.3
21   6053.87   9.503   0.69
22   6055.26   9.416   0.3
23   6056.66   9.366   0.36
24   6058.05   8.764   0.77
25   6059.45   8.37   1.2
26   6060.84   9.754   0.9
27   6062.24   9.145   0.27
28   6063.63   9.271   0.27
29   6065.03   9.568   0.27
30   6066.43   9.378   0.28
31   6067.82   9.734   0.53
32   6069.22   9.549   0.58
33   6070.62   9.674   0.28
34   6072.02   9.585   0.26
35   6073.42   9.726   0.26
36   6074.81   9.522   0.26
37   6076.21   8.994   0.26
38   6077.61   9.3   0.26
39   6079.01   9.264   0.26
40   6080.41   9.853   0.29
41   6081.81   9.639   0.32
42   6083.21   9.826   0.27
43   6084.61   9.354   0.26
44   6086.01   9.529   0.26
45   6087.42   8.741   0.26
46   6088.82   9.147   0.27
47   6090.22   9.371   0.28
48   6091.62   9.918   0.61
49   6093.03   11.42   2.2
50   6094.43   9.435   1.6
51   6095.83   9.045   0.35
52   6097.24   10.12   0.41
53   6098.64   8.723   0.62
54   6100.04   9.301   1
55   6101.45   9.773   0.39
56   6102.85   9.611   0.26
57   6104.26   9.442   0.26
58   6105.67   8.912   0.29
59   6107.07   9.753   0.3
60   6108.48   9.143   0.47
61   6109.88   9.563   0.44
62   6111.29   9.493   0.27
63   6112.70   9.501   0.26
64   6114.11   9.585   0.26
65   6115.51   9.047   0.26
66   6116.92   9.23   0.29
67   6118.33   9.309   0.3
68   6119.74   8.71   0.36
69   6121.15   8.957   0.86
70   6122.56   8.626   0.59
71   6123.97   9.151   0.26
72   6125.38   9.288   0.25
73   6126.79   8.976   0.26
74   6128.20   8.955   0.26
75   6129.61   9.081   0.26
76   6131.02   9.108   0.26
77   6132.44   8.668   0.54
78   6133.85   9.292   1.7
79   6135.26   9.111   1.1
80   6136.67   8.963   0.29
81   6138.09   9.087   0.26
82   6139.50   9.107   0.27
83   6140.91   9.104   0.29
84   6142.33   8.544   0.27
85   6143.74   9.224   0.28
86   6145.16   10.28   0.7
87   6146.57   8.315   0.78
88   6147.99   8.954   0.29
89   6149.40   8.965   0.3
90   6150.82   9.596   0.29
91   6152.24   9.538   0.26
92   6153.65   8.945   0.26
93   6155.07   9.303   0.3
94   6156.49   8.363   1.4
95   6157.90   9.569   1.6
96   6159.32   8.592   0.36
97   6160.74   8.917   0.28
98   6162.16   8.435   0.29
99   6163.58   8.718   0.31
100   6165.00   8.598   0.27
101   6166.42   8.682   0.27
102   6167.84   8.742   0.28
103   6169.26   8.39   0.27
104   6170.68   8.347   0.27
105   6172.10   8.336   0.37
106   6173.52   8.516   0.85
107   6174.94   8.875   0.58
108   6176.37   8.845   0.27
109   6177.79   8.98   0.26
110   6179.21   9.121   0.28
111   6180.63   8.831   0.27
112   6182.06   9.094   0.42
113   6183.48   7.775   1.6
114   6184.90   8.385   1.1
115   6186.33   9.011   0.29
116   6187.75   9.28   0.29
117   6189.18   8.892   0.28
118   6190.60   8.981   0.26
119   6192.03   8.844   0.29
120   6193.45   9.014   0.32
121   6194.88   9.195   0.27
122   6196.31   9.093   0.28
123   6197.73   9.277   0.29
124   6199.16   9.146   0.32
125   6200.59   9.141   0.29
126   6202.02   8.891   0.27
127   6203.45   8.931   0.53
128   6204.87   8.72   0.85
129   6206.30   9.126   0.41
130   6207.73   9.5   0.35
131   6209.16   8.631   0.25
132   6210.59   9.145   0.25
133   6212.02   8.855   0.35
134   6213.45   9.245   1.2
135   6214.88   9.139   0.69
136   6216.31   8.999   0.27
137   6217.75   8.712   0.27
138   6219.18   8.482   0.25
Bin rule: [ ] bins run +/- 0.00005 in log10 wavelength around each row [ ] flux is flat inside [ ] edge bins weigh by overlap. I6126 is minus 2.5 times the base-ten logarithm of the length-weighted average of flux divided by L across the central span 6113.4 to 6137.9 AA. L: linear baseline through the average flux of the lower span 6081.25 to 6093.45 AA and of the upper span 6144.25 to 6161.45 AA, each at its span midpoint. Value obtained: 0.03 mag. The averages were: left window 9.62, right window 9.11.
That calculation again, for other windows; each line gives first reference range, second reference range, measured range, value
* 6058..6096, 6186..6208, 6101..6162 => 0.02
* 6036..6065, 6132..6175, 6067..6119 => -0.04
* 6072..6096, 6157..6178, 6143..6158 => -0.04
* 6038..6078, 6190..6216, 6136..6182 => 0.03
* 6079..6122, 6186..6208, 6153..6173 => 0.06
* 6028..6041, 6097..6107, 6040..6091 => 0.00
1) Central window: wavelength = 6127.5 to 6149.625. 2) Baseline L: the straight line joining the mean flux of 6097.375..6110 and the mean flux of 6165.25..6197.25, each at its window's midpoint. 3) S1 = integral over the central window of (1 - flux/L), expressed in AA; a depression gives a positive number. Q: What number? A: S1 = 0.2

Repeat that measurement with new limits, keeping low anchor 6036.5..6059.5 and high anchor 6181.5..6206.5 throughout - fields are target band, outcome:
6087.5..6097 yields -0.5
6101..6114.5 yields -0.5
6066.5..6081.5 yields -0.5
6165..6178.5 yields 0.5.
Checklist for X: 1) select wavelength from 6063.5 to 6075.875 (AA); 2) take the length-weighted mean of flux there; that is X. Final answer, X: 9.55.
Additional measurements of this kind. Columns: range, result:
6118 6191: 8.91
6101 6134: 9.21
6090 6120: 9.49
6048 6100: 9.44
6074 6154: 9.29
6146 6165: 8.93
